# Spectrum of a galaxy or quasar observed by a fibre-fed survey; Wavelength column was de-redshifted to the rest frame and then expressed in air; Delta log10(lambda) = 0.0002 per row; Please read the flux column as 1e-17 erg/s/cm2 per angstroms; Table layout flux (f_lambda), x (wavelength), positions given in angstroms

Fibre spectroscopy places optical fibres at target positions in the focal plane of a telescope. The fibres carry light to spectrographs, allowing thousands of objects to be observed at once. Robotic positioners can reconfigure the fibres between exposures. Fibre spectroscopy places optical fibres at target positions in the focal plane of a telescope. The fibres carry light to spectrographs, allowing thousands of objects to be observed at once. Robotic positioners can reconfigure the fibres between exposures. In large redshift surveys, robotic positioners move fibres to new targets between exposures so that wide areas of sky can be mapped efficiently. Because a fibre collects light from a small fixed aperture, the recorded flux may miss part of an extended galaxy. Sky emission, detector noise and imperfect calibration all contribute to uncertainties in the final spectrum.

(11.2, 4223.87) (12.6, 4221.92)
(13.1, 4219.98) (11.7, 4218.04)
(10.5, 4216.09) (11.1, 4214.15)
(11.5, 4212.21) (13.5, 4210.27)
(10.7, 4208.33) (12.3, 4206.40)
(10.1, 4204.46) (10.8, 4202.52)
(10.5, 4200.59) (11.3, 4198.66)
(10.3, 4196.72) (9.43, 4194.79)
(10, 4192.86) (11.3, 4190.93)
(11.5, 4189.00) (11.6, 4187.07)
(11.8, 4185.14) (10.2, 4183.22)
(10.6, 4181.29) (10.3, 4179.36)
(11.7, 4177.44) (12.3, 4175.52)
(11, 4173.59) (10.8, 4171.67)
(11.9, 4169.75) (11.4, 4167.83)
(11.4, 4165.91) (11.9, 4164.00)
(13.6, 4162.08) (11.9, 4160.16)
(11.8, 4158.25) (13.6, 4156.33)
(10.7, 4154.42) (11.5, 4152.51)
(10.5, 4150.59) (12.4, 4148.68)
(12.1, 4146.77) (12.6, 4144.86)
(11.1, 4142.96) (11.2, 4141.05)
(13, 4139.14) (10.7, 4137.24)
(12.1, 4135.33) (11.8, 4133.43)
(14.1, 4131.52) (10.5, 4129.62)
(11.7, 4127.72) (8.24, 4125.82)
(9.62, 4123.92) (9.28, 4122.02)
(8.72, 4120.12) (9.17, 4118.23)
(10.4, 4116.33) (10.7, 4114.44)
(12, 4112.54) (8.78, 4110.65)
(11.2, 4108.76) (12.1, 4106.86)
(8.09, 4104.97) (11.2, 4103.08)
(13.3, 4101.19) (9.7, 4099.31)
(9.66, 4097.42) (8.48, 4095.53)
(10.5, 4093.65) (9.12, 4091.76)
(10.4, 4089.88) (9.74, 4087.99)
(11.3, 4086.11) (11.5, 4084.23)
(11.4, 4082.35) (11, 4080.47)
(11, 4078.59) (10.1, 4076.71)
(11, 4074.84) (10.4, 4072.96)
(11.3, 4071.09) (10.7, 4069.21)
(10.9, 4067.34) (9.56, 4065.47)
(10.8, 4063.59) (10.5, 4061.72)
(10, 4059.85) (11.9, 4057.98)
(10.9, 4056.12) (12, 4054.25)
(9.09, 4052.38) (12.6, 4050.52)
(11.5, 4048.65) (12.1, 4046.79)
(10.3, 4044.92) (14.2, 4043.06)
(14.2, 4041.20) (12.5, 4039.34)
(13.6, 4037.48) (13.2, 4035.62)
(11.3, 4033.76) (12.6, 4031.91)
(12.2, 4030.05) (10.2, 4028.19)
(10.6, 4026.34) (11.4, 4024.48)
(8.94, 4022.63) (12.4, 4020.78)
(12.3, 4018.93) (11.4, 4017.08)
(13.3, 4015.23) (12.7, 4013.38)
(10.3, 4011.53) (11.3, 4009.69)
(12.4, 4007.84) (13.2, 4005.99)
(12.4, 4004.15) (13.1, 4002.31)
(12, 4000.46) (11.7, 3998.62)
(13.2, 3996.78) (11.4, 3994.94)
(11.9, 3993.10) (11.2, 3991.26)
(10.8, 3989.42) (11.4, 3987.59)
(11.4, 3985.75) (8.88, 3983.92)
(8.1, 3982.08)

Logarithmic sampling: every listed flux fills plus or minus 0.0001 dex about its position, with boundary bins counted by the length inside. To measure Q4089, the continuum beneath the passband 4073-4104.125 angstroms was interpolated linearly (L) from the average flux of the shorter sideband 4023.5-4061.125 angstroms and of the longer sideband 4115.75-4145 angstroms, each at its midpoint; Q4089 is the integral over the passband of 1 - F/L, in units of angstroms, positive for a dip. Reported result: 2.0 angstroms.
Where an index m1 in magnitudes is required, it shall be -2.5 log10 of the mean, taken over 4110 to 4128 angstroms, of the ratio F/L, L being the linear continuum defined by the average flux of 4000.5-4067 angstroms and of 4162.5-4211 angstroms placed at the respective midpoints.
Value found 0.164 mag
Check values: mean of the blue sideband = 11.7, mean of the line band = 9.81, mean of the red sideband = 11.2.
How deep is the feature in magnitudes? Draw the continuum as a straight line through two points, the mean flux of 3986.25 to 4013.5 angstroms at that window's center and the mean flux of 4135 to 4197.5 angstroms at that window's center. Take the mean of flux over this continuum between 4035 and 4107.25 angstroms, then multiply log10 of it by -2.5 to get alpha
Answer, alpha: 0.06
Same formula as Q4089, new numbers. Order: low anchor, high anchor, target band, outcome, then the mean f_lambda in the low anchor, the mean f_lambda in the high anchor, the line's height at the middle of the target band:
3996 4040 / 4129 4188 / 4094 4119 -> 3.01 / 12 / 11.7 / 11.8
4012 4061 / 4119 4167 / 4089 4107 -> 2.20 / 11.8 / 11.4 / 11.6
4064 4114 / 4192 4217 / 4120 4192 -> -4.24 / 10.6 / 10.9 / 10.8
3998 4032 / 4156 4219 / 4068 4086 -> 1.04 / 11.8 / 11.3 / 11.6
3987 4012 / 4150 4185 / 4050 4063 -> 0.93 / 11.9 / 11.5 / 11.8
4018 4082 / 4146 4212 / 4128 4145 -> -0.72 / 11.4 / 11.4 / 11.4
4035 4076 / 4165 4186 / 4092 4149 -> 2.81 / 11.5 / 11.2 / 11.3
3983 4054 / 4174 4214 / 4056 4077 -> 1.70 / 11.8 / 11.1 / 11.6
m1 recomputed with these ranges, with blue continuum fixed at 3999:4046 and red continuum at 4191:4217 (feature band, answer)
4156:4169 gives -0.089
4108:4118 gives 0.099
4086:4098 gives 0.188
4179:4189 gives 0.008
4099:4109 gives 0.056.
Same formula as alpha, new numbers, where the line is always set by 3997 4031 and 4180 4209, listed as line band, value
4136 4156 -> -0.054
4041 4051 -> -0.065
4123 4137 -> 0.004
